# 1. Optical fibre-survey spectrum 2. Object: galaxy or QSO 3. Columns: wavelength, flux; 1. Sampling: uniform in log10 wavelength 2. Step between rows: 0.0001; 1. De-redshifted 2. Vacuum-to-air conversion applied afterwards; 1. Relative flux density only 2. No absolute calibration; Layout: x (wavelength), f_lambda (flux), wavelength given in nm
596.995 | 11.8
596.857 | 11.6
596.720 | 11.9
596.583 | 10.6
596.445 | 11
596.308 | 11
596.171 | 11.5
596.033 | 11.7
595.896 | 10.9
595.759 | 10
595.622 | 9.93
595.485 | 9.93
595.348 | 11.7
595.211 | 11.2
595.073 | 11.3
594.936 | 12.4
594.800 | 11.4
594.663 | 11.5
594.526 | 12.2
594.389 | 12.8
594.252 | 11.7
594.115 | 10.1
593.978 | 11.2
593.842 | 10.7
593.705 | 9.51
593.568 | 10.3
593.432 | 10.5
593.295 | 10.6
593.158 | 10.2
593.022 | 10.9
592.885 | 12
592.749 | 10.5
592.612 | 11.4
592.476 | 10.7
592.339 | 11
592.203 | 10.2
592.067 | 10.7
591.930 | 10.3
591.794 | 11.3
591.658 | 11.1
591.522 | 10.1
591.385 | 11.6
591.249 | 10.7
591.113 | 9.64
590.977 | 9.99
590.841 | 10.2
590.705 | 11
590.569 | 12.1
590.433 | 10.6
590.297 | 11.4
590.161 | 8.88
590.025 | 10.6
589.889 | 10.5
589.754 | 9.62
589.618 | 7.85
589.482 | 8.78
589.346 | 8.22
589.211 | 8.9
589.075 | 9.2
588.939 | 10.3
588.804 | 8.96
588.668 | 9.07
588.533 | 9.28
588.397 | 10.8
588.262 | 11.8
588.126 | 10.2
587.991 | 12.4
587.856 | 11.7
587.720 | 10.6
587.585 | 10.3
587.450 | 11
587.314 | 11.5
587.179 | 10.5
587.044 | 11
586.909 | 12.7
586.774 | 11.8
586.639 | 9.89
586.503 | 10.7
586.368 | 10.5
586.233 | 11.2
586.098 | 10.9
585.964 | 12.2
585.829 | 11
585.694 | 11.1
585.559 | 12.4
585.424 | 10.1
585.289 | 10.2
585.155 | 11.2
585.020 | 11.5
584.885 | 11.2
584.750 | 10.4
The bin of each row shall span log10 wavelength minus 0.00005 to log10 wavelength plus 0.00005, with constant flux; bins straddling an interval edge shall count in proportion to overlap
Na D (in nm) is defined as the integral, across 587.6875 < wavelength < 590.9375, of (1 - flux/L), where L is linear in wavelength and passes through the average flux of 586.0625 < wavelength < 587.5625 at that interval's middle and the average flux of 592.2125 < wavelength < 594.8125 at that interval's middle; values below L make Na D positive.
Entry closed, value 0.27 nm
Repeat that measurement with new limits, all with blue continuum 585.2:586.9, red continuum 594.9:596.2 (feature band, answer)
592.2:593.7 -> 0.04 nm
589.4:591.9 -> 0.16 nm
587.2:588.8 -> 0.05 nm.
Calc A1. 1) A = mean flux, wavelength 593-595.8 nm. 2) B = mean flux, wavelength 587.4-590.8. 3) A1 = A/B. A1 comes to 1.1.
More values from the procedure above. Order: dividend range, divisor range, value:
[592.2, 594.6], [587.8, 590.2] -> 1.11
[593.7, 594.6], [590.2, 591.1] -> 1.05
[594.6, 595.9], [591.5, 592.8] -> 1.03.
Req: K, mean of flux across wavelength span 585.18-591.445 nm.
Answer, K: 10.5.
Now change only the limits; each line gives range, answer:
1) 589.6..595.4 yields 10.8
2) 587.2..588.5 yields 11.1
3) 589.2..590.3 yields 9.33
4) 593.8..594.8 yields 11.5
